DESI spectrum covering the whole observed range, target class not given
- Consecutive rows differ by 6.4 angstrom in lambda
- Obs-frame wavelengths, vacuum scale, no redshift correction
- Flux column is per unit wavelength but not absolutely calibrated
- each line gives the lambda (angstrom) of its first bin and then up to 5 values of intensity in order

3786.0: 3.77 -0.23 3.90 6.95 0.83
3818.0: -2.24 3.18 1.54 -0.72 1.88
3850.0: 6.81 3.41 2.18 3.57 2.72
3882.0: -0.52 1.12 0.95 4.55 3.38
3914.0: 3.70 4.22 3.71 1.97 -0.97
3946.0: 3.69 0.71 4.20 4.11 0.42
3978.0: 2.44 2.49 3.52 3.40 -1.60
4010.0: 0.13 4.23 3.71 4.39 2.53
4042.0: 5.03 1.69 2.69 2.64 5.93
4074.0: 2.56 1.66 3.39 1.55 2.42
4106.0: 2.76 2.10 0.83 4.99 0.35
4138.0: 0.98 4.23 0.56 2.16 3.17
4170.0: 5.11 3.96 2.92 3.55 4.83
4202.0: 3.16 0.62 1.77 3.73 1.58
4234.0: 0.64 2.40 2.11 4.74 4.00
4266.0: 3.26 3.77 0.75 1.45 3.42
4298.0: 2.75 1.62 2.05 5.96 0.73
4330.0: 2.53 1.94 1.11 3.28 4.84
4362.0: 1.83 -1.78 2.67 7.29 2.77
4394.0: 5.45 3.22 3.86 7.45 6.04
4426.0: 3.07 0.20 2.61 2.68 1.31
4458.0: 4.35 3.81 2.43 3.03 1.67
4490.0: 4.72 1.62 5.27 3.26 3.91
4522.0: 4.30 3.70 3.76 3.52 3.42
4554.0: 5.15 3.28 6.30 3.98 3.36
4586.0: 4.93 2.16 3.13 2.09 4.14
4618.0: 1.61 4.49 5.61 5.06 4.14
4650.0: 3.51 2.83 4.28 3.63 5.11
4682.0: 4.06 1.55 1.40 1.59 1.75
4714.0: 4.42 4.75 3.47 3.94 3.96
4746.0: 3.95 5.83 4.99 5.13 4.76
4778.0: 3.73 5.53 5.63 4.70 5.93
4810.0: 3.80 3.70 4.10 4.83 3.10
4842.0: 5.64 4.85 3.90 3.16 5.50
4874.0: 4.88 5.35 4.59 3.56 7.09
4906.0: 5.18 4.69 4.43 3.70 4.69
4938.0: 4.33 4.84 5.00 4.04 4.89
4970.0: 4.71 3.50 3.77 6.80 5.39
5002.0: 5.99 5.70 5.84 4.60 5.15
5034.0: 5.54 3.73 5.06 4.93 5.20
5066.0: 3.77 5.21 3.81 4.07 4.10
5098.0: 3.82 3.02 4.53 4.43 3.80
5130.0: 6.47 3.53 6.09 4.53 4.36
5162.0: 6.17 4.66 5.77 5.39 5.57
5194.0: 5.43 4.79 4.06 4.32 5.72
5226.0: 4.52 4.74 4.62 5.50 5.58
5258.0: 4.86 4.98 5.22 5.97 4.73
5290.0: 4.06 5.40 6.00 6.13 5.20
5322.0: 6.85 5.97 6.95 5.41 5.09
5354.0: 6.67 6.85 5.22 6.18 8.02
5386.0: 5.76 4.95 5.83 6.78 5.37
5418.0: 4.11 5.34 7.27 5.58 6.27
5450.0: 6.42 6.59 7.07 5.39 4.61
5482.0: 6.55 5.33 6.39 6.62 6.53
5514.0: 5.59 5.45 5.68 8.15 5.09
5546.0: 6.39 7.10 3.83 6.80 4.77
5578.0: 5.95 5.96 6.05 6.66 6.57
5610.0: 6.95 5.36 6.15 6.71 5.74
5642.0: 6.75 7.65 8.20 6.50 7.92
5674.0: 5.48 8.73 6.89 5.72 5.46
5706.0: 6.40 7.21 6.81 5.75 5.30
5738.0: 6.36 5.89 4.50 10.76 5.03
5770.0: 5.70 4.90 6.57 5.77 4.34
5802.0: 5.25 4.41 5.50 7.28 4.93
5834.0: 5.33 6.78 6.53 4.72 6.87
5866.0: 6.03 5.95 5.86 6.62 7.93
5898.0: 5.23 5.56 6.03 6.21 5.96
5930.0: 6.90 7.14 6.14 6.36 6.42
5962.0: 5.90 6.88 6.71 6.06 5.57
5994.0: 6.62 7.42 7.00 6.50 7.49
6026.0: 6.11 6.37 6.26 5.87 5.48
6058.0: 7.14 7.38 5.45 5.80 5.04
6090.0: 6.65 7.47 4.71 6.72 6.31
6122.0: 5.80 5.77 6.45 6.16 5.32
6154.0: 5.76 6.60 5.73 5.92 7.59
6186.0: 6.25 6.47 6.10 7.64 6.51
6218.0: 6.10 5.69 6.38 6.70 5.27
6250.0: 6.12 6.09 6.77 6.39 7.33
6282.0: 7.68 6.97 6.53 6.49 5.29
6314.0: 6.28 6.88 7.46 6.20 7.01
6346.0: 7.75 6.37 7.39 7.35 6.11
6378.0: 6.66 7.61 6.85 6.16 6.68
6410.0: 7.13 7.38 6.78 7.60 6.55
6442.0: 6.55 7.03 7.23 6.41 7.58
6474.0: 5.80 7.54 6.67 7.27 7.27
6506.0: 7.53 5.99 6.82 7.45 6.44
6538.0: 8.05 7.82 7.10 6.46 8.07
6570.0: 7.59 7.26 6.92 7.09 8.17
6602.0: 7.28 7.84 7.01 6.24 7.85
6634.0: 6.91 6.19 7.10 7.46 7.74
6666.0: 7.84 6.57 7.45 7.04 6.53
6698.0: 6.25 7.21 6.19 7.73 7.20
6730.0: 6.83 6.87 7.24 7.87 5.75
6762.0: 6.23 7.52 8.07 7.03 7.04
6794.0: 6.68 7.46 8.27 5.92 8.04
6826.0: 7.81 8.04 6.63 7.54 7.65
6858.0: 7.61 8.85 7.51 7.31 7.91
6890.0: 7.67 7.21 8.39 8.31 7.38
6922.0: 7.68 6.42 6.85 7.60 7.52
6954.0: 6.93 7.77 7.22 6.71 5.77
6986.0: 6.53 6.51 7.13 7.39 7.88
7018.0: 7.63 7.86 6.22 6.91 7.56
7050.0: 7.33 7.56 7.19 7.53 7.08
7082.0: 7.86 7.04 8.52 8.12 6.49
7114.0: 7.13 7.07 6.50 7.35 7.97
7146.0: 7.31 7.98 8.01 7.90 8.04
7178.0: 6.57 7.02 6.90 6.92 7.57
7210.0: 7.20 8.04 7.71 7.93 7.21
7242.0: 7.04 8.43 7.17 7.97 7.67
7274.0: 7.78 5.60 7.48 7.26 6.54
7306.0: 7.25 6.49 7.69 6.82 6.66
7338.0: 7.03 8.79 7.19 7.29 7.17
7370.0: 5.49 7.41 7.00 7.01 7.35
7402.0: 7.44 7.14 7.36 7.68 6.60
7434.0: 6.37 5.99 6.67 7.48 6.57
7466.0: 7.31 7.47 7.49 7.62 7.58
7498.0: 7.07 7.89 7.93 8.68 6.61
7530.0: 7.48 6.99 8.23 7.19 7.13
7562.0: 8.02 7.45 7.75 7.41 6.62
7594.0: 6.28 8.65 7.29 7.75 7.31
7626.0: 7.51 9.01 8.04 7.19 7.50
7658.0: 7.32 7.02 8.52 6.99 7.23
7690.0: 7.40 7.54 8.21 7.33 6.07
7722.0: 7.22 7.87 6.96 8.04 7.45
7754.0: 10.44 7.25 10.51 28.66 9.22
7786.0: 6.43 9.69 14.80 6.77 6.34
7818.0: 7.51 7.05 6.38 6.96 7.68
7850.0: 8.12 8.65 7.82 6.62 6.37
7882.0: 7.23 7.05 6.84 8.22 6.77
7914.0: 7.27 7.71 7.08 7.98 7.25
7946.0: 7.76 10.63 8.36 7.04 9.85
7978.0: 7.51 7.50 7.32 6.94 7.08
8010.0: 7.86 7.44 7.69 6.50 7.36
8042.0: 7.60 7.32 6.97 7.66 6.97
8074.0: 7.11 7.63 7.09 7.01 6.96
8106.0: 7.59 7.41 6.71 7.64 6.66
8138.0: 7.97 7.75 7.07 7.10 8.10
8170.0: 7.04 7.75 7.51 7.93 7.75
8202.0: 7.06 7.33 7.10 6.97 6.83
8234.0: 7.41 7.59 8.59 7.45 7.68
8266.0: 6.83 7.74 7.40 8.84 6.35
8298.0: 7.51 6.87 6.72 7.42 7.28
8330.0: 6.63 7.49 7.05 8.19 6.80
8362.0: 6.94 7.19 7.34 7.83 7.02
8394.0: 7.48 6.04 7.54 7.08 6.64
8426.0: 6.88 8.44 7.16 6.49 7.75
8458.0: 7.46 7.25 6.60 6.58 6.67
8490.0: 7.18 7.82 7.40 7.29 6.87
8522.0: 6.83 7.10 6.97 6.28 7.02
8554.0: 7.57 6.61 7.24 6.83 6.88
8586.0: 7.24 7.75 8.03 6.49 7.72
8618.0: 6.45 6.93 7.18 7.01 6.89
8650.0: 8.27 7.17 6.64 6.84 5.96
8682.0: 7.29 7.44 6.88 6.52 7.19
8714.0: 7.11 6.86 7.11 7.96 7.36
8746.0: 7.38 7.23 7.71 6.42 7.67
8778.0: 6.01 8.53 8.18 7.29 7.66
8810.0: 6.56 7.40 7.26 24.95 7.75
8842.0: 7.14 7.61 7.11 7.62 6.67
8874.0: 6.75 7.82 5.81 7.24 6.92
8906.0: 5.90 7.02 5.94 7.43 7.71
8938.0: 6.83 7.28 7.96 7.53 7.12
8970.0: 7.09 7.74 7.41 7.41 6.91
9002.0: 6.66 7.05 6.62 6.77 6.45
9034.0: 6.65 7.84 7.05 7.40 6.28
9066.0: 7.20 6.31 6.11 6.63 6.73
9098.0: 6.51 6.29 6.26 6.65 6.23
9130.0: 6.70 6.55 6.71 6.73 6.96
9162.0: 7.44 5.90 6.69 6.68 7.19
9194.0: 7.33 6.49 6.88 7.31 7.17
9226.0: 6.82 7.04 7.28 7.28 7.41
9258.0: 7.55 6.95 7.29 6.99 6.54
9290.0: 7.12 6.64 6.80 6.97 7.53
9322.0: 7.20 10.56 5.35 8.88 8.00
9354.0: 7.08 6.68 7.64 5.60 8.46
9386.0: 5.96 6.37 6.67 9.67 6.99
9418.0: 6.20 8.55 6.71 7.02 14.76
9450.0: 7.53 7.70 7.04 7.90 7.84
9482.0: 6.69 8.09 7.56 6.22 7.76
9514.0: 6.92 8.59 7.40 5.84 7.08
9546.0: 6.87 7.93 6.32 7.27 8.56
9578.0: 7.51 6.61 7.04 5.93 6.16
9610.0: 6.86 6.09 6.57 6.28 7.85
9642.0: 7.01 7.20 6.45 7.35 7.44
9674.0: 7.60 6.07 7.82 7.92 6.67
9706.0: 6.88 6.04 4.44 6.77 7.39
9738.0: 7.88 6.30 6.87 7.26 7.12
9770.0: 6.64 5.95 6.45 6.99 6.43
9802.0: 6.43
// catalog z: 0.18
